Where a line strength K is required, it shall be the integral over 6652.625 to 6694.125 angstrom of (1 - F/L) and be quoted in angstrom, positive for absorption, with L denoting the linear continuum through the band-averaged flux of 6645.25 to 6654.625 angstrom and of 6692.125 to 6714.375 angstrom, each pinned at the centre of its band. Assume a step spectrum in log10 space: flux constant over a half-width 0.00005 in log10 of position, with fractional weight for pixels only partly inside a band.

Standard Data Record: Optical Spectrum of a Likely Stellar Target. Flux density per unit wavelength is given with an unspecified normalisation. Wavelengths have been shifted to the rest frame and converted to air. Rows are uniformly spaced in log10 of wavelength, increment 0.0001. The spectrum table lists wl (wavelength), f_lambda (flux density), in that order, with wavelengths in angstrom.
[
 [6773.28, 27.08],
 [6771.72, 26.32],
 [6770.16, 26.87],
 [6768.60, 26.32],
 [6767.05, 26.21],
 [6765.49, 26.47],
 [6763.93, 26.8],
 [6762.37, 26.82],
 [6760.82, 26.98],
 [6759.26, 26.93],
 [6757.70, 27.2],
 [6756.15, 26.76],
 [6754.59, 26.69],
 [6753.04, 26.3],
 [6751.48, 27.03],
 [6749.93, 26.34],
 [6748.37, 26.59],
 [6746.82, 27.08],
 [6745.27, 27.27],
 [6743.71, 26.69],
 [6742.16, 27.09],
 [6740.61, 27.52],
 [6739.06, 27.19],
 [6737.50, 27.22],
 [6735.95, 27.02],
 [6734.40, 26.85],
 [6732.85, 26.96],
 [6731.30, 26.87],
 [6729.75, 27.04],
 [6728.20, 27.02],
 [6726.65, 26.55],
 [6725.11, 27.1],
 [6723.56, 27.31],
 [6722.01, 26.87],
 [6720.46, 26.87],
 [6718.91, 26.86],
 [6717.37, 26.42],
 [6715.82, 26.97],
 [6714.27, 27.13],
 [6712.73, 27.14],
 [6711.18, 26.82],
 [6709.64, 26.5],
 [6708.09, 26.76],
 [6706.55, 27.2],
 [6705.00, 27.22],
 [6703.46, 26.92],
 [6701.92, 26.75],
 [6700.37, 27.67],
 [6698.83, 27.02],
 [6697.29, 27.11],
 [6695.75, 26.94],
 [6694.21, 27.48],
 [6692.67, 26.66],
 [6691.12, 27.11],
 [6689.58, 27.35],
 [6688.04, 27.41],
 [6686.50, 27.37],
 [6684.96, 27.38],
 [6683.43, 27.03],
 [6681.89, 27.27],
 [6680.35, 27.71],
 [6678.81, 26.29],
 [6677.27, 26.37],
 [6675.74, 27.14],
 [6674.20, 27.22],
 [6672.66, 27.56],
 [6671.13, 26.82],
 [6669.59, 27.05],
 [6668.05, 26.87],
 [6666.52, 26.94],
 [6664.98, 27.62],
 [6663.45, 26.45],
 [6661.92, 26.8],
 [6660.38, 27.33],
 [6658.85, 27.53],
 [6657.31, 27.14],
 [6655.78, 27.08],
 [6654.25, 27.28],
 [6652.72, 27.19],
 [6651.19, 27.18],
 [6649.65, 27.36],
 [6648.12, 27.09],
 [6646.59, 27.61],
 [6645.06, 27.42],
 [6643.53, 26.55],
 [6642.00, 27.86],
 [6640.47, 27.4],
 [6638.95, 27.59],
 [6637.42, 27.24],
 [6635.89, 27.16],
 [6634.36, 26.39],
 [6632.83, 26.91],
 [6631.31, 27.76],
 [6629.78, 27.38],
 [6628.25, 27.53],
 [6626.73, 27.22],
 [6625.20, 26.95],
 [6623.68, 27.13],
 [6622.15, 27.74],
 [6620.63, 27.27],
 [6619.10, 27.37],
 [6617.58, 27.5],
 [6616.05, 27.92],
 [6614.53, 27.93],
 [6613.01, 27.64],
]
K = 0.1 angstrom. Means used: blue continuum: 27.3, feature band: 27.1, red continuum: 27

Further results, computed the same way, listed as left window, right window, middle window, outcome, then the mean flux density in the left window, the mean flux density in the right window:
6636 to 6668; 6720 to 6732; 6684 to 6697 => -0.1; 27.2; 27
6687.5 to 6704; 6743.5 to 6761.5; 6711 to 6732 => 0.0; 27.1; 26.8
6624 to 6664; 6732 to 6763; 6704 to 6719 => 0.1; 27.2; 26.9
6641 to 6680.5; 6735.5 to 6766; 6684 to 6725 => -0.1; 27.1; 26.9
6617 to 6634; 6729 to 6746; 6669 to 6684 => 0.1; 27.3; 27.1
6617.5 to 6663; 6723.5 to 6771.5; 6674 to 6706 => 0.0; 27.3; 26.9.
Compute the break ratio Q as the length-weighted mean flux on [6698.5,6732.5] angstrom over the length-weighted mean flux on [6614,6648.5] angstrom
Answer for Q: 1.0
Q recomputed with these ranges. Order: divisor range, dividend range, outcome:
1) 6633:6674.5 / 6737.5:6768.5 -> 0.99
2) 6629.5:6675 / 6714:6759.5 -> 0.99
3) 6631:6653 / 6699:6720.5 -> 0.99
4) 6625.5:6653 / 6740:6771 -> 0.98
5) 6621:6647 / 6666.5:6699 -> 0.99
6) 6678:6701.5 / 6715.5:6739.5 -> 0.99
